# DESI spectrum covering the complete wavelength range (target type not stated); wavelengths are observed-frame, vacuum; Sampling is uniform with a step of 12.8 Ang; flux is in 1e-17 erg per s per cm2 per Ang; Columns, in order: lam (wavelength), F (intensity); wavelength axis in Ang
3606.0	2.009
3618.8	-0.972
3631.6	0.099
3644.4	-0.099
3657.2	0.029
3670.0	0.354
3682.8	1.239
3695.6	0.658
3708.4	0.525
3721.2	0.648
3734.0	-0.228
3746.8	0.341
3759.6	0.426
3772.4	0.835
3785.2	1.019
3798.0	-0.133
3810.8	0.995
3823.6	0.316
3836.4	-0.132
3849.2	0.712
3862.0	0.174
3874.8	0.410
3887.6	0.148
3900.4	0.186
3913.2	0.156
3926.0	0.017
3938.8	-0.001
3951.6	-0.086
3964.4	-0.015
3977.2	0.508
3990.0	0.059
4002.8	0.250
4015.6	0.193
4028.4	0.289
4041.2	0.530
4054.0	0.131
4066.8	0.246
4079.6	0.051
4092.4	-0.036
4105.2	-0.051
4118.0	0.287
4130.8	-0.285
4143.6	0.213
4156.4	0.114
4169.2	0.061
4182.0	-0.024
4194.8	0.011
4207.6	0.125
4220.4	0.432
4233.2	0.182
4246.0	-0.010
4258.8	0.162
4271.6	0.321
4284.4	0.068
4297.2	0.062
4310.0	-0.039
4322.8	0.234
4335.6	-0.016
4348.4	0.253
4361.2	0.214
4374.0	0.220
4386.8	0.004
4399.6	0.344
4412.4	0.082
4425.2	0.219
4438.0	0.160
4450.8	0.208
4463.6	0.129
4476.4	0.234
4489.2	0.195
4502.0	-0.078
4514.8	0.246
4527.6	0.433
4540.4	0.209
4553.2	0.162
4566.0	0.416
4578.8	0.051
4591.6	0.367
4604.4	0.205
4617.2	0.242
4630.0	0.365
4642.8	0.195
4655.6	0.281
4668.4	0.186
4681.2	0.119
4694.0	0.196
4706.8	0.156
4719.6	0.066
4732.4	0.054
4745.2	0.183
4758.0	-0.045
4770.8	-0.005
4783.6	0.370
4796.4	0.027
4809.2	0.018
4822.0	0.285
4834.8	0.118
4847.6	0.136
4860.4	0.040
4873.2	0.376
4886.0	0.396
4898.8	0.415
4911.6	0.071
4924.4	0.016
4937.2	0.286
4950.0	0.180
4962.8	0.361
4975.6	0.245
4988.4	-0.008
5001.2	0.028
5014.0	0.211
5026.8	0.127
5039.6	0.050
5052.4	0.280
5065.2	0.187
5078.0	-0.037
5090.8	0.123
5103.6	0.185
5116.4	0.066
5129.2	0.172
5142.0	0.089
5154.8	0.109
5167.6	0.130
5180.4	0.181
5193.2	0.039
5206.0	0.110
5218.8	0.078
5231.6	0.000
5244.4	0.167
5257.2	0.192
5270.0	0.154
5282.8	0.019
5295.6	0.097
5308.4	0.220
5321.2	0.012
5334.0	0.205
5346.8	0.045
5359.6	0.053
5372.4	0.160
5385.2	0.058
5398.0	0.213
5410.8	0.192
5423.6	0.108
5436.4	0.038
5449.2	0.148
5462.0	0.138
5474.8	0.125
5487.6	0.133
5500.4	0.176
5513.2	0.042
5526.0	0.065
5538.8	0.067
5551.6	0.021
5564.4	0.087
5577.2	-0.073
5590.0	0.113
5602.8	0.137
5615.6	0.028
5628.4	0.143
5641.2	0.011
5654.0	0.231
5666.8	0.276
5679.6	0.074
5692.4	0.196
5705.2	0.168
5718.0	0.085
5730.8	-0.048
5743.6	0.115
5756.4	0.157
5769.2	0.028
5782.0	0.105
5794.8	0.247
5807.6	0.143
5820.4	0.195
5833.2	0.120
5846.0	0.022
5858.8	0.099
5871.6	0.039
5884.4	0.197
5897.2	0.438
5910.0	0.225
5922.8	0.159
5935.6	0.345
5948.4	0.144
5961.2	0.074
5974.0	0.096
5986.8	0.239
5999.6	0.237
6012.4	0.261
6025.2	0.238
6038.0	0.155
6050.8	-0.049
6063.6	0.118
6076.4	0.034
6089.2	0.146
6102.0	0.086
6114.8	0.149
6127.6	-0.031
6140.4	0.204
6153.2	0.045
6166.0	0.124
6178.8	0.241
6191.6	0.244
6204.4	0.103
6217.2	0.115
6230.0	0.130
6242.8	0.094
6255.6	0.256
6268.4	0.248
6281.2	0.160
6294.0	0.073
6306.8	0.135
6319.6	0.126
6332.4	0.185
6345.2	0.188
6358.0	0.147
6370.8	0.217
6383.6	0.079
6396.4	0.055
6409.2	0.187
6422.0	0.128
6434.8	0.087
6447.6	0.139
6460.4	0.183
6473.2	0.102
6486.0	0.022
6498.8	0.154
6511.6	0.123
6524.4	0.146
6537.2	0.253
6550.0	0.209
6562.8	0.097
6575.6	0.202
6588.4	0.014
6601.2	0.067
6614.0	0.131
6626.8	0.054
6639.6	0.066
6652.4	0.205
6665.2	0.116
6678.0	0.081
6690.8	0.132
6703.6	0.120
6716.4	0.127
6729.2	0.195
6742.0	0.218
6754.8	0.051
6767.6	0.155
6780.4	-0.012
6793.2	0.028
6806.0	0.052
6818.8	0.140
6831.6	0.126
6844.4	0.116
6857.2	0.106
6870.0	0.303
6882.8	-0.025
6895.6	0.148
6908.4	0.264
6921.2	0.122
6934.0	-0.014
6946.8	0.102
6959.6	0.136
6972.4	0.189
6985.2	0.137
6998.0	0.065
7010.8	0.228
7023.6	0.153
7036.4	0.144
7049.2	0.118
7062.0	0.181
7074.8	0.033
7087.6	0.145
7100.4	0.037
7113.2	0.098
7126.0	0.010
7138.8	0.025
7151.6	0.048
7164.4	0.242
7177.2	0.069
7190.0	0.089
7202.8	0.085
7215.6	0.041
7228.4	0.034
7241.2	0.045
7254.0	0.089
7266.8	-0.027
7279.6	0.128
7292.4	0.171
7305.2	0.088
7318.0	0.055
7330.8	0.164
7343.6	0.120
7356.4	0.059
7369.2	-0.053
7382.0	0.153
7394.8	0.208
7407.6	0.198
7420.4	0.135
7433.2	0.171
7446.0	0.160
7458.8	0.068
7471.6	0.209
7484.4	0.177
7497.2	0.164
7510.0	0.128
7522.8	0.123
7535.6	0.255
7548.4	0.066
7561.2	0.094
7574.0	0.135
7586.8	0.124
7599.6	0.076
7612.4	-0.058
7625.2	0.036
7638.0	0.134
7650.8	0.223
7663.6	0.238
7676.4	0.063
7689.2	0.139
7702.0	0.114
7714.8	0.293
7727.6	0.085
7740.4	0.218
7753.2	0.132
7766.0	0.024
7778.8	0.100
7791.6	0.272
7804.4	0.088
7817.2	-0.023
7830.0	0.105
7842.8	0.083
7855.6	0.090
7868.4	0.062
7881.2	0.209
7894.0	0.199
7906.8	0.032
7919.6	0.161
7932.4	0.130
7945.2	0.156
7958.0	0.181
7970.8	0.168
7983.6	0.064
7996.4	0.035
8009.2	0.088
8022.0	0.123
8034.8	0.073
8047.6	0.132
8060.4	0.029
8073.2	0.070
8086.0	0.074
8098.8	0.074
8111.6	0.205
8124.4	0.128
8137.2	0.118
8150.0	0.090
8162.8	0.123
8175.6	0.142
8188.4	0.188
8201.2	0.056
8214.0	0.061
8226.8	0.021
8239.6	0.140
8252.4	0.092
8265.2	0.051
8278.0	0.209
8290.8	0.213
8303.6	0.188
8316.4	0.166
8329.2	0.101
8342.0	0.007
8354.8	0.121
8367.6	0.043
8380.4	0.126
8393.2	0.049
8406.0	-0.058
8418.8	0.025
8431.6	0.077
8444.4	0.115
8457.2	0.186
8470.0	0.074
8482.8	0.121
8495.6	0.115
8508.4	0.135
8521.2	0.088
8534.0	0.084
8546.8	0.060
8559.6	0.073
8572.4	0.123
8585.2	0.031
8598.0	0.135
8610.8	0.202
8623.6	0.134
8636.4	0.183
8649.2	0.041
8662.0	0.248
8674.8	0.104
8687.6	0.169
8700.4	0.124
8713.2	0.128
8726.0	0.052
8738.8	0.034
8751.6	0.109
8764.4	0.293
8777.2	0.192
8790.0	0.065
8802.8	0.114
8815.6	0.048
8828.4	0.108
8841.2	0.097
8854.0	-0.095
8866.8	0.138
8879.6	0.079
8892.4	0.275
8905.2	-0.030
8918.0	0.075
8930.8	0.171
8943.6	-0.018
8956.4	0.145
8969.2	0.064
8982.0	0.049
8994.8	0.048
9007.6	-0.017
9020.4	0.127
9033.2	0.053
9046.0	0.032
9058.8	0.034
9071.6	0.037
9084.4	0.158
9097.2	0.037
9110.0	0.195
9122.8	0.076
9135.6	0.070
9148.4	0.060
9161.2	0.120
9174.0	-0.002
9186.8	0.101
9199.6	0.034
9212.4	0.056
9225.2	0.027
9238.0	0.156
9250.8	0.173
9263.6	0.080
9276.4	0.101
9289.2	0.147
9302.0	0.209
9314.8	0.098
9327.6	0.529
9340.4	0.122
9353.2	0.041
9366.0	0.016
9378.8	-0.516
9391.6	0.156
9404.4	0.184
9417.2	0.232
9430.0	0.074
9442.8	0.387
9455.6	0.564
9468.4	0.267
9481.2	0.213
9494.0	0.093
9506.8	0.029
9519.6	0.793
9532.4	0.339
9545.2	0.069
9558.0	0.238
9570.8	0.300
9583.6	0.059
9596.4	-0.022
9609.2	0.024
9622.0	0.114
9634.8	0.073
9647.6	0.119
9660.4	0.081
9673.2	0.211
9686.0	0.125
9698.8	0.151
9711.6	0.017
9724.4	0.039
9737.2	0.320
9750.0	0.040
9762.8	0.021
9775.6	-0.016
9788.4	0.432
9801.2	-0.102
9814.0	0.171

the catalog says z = 1.55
